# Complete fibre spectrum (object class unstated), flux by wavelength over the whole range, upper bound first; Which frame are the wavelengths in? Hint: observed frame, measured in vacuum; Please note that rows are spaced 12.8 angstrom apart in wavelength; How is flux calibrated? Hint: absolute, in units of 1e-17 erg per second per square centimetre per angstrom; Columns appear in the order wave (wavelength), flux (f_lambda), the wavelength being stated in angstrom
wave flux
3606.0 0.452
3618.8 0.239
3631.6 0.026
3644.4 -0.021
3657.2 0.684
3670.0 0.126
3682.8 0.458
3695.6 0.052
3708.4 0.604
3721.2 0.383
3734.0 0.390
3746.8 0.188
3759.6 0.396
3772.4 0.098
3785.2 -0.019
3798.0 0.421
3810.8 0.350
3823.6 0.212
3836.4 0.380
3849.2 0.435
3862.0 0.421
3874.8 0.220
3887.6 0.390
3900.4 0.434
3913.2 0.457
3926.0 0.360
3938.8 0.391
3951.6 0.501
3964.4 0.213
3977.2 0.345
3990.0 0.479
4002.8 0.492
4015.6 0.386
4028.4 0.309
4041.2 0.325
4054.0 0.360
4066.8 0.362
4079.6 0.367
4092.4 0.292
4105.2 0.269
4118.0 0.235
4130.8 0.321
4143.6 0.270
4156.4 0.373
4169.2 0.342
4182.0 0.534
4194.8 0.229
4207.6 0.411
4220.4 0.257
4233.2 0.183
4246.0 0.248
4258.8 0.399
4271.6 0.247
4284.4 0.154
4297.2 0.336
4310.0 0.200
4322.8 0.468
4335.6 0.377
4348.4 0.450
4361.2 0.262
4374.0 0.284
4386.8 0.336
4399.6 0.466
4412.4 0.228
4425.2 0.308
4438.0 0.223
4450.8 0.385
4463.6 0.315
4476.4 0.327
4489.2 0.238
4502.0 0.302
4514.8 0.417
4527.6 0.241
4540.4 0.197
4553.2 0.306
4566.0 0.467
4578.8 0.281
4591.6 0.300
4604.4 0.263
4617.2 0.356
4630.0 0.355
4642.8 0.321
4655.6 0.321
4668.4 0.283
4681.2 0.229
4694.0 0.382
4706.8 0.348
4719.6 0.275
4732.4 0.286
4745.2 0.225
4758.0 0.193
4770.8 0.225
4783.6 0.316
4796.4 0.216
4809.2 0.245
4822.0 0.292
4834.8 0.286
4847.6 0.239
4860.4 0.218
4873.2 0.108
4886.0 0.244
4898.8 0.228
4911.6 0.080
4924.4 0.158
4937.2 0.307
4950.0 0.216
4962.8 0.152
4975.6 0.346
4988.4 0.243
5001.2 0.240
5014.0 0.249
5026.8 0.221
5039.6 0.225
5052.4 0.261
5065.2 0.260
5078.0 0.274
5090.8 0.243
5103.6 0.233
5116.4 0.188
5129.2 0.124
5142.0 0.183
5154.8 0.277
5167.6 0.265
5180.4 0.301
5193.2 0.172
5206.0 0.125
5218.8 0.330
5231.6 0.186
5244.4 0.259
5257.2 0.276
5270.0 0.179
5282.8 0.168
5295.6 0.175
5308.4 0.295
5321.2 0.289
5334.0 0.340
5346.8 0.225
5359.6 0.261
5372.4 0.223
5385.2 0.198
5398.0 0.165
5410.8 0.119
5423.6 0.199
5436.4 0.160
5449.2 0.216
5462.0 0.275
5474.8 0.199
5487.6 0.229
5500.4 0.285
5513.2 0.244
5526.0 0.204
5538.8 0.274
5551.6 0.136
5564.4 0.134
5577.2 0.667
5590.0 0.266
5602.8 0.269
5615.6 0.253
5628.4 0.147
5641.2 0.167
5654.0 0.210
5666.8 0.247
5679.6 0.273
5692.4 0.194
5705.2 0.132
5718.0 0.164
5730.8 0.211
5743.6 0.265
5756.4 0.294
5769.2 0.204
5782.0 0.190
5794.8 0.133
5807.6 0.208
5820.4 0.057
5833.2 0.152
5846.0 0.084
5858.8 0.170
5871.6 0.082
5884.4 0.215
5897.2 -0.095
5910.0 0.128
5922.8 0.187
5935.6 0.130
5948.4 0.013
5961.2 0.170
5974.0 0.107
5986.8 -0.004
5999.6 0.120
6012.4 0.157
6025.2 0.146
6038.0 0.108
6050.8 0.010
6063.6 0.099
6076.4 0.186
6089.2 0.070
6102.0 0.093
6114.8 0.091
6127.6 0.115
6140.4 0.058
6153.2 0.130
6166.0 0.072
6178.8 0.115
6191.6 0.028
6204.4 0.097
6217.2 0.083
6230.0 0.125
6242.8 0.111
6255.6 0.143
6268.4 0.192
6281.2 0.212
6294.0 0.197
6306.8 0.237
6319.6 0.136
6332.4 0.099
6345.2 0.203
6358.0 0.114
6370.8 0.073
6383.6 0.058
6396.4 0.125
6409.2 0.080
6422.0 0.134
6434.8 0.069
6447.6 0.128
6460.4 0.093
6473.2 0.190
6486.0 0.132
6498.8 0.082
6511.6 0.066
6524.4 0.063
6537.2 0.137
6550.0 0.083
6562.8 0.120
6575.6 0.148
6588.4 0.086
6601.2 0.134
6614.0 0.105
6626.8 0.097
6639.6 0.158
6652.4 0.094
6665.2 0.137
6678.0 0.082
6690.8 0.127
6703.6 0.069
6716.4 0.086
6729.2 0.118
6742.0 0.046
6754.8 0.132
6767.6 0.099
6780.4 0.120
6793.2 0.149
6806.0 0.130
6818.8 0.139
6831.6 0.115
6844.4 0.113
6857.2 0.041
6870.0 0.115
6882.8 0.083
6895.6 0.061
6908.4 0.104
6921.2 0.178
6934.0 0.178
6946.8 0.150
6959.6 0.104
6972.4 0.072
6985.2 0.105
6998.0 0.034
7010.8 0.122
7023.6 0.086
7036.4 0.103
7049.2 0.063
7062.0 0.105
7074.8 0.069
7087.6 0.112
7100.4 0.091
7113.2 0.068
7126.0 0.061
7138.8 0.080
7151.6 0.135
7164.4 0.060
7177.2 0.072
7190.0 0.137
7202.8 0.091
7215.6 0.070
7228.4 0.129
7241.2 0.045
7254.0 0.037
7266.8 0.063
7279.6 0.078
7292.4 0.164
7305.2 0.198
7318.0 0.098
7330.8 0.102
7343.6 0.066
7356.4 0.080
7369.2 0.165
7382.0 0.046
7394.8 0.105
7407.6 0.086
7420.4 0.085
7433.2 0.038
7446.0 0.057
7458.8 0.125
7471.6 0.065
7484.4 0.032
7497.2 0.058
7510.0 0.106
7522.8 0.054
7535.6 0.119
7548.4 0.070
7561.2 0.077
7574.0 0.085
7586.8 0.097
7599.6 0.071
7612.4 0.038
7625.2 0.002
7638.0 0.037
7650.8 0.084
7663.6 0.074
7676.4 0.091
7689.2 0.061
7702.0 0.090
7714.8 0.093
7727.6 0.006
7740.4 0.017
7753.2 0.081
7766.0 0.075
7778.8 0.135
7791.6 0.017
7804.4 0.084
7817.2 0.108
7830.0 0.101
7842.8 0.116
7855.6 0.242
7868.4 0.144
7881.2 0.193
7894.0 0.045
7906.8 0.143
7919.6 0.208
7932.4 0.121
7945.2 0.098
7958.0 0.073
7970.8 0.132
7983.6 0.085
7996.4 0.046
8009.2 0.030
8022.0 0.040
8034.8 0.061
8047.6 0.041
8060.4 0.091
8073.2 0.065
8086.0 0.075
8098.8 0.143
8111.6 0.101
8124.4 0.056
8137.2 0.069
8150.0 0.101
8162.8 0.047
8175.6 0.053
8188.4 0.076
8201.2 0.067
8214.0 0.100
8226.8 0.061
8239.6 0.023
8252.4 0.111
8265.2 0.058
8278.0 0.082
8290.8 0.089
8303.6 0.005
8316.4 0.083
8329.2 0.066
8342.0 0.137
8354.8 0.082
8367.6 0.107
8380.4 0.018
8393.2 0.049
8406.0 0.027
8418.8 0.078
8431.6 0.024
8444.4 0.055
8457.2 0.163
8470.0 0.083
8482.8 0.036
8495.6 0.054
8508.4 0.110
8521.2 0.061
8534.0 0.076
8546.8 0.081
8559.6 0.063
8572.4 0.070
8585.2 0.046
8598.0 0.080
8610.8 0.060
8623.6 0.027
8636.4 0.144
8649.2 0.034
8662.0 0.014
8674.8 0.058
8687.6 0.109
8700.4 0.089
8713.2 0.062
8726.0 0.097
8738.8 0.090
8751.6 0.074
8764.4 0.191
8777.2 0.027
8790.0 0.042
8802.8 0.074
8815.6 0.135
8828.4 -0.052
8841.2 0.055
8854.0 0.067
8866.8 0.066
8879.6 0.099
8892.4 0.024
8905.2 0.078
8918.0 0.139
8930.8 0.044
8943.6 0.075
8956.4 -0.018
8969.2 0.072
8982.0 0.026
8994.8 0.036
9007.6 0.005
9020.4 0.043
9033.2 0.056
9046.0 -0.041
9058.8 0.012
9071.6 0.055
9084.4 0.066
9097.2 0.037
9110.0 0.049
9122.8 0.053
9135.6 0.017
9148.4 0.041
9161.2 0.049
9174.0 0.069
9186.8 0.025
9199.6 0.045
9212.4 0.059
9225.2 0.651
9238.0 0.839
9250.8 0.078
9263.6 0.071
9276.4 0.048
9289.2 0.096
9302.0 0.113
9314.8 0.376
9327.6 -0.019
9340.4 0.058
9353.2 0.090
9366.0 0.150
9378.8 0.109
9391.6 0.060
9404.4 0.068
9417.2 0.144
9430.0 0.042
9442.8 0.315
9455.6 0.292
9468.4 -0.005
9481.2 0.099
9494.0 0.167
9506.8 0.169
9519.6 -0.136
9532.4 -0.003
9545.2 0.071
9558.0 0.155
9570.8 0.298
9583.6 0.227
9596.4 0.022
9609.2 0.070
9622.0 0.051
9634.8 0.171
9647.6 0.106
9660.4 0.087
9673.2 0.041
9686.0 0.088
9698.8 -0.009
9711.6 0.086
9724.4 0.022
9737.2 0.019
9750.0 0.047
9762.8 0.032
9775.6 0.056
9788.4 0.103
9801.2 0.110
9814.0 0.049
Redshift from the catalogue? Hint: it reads 1.48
